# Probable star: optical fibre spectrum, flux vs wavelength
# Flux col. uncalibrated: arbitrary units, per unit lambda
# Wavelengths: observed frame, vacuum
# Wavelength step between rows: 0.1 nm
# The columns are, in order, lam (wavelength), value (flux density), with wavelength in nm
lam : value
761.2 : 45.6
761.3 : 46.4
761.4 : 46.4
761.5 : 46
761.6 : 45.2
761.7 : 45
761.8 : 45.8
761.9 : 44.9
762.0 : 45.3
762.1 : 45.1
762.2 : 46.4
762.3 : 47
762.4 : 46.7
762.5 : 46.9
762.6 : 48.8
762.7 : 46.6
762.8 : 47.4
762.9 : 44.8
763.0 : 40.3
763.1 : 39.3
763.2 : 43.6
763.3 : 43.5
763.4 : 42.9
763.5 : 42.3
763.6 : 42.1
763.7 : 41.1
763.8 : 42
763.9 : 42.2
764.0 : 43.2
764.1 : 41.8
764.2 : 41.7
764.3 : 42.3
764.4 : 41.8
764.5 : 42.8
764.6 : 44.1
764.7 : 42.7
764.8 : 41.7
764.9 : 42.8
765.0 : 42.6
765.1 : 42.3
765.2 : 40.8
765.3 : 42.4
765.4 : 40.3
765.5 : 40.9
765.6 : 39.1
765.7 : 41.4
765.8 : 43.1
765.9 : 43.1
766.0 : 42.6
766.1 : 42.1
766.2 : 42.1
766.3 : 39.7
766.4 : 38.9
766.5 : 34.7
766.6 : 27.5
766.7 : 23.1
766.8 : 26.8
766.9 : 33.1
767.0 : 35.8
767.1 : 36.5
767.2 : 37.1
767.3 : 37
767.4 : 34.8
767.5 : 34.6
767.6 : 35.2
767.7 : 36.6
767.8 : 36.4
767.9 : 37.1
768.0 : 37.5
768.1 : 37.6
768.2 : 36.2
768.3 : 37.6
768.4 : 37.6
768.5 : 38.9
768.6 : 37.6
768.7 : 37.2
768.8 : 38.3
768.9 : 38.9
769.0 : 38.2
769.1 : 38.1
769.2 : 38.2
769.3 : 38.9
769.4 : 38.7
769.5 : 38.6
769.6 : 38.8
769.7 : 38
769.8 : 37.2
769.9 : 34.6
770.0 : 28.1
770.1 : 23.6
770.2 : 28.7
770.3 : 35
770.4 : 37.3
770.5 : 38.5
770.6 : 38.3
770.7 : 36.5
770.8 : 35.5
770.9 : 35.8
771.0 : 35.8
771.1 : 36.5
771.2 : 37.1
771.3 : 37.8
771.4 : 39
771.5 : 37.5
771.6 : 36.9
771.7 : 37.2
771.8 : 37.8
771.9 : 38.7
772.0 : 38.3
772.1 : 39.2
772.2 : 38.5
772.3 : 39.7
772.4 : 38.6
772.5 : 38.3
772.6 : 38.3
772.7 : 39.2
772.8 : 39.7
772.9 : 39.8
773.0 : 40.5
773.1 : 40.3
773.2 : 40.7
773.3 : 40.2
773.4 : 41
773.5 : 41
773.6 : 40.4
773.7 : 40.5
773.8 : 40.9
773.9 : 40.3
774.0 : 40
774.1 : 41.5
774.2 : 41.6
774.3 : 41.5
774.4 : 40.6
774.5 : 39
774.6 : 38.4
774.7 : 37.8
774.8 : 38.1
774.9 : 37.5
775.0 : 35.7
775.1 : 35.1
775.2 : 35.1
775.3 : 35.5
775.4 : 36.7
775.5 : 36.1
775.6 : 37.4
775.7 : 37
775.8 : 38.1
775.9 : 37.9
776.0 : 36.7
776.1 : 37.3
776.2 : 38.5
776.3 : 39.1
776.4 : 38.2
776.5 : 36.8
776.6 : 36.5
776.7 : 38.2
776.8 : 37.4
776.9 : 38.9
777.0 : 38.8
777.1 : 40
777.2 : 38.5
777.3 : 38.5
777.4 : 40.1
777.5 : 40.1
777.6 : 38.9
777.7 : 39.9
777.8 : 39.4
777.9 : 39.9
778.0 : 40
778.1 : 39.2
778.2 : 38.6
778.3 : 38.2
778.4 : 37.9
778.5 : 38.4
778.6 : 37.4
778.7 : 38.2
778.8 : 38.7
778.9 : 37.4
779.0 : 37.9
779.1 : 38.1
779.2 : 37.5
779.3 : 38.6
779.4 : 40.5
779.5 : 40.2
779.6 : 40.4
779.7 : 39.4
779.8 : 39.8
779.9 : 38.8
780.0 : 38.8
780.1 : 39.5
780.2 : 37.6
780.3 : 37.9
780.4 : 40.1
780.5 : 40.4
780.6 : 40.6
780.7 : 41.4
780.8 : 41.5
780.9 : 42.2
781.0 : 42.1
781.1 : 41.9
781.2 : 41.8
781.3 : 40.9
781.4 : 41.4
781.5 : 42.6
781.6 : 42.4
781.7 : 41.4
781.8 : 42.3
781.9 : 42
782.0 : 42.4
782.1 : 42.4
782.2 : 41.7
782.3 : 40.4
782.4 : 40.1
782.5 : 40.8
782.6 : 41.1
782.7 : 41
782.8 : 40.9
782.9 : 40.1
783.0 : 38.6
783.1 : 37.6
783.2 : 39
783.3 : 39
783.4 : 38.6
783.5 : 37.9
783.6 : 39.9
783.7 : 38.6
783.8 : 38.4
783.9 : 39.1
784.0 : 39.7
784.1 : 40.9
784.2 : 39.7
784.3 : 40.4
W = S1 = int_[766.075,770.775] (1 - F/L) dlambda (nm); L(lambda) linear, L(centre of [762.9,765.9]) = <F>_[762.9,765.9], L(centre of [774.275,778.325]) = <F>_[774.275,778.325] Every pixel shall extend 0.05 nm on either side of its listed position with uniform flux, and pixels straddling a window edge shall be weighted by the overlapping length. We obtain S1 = 0.55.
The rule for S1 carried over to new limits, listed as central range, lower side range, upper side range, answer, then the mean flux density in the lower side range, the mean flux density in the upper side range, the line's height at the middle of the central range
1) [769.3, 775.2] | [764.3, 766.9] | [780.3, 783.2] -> 0.33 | 39.5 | 41.1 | 40.1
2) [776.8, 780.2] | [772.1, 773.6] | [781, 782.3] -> 0.18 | 39.7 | 41.9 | 41.1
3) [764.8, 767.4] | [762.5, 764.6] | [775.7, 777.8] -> 0.25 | 43.1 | 38.4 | 42.2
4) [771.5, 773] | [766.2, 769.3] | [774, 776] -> -0.06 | 36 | 37.9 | 37.2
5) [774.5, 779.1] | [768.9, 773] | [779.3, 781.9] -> 0.14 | 37.1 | 40.6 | 39.2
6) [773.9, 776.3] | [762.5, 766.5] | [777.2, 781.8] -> 0.15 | 42.4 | 39.7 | 40.5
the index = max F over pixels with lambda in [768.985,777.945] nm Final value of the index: 41.6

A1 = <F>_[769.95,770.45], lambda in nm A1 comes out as 30.5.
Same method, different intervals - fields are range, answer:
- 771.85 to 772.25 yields 38.7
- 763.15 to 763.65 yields 42.9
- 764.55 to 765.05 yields 42.8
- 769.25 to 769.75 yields 38.6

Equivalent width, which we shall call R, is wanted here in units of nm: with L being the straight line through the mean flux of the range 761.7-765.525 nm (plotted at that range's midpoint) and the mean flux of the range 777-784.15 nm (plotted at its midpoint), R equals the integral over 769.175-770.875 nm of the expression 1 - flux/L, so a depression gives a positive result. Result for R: 0.26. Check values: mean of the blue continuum 43.4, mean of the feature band 35.5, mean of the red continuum 39.8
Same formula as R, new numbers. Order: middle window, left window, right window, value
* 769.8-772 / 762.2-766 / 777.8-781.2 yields 0.31 nm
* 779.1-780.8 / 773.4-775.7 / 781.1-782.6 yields 0.06 nm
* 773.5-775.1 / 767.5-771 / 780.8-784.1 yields -0.06 nm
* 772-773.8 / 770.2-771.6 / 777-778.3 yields -0.11 nm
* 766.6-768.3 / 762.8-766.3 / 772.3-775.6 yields 0.27 nm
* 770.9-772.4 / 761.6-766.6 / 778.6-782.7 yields 0.14 nm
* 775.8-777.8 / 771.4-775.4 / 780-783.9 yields 0.06 nm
